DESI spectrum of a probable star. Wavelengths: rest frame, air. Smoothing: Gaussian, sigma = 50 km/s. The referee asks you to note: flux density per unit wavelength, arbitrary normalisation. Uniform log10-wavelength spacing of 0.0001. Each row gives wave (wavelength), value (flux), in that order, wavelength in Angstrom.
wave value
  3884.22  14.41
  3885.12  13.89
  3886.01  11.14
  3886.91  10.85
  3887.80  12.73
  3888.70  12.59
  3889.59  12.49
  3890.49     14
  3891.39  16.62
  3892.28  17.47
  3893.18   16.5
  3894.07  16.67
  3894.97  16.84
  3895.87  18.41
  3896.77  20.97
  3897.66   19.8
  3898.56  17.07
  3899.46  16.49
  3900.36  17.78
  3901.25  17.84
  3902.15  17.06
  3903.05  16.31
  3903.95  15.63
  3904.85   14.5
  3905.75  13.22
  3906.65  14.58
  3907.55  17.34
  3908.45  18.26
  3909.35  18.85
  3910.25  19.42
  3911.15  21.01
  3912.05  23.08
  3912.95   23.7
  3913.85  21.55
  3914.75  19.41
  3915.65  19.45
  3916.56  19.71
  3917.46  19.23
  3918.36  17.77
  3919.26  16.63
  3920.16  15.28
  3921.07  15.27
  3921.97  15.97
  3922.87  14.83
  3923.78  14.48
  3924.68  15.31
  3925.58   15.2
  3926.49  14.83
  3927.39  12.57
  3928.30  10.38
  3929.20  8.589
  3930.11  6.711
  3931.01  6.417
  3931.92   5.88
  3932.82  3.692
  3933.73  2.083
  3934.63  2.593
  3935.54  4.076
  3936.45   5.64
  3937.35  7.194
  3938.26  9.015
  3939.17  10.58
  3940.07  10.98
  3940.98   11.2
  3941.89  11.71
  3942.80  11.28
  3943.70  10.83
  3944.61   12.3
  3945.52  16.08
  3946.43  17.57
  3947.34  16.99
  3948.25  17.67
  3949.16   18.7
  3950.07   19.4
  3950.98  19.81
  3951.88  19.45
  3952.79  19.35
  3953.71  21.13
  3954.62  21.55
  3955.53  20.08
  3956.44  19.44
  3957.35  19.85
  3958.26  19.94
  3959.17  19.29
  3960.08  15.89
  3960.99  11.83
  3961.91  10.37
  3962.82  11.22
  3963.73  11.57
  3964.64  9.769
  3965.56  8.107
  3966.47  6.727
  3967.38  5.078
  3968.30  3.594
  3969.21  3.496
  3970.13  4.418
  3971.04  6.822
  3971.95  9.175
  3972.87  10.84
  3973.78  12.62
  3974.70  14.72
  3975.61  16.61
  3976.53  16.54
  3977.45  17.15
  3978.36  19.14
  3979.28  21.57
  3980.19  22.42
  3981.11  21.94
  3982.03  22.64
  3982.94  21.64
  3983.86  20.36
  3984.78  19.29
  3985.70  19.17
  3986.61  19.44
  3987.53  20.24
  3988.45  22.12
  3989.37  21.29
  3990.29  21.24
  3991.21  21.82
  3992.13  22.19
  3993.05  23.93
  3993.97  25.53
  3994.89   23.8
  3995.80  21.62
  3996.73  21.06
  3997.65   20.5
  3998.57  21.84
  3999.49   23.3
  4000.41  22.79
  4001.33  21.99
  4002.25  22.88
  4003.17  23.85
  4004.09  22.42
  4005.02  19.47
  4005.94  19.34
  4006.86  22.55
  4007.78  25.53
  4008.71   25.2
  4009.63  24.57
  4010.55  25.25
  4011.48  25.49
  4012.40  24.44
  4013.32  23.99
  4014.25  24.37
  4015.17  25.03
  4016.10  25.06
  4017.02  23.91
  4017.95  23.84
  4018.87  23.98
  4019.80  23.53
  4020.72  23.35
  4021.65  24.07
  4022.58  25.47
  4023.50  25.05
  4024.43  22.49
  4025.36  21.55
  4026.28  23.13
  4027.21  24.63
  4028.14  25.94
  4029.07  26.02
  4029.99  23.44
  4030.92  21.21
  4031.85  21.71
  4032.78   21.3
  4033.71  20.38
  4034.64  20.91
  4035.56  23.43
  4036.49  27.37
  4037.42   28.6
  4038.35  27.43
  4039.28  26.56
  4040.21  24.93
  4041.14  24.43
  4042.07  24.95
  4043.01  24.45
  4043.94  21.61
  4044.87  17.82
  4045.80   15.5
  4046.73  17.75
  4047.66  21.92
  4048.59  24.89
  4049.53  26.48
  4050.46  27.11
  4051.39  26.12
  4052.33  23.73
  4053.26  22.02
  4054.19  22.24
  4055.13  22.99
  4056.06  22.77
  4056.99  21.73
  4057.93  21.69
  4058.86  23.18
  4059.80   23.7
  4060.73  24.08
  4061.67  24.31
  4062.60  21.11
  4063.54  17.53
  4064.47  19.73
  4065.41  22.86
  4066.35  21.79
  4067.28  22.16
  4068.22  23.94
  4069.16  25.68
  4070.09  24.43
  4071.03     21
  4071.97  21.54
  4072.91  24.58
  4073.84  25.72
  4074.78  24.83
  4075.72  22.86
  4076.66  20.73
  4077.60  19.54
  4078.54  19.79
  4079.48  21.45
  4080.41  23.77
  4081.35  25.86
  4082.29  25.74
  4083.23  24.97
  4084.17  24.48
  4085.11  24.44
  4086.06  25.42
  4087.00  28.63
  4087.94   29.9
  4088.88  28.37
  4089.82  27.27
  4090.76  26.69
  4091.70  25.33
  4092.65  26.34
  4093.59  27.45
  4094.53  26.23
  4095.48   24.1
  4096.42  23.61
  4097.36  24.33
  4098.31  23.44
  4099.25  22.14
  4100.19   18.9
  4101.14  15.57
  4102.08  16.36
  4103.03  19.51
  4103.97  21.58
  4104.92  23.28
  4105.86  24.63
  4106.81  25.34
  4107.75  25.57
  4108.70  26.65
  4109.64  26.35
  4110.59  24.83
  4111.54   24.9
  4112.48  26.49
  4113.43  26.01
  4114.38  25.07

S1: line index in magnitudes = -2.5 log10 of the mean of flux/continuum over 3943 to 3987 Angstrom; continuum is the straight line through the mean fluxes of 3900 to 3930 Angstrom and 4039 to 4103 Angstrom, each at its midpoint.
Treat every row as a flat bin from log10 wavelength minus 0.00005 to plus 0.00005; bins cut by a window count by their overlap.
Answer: 0.213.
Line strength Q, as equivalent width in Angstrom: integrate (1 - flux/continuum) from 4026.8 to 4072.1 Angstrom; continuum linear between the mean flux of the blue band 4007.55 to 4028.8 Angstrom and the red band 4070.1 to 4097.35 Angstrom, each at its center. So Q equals 2.6 Angstrom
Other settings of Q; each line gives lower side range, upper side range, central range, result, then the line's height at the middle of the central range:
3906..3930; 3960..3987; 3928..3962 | 4.6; 15.3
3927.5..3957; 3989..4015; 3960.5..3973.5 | 6.7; 16.8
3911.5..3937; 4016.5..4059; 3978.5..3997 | -2.6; 18.9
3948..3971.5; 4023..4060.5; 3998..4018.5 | -4.2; 19.5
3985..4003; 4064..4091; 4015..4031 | -1.0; 22.7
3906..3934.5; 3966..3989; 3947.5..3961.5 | -3.5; 15.1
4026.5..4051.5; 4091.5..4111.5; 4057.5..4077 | 0.6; 23.5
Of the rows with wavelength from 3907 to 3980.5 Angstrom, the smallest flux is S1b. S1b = 2.083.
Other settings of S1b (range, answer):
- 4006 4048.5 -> 15.5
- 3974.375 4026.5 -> 14.72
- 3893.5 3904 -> 15.63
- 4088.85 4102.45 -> 15.57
